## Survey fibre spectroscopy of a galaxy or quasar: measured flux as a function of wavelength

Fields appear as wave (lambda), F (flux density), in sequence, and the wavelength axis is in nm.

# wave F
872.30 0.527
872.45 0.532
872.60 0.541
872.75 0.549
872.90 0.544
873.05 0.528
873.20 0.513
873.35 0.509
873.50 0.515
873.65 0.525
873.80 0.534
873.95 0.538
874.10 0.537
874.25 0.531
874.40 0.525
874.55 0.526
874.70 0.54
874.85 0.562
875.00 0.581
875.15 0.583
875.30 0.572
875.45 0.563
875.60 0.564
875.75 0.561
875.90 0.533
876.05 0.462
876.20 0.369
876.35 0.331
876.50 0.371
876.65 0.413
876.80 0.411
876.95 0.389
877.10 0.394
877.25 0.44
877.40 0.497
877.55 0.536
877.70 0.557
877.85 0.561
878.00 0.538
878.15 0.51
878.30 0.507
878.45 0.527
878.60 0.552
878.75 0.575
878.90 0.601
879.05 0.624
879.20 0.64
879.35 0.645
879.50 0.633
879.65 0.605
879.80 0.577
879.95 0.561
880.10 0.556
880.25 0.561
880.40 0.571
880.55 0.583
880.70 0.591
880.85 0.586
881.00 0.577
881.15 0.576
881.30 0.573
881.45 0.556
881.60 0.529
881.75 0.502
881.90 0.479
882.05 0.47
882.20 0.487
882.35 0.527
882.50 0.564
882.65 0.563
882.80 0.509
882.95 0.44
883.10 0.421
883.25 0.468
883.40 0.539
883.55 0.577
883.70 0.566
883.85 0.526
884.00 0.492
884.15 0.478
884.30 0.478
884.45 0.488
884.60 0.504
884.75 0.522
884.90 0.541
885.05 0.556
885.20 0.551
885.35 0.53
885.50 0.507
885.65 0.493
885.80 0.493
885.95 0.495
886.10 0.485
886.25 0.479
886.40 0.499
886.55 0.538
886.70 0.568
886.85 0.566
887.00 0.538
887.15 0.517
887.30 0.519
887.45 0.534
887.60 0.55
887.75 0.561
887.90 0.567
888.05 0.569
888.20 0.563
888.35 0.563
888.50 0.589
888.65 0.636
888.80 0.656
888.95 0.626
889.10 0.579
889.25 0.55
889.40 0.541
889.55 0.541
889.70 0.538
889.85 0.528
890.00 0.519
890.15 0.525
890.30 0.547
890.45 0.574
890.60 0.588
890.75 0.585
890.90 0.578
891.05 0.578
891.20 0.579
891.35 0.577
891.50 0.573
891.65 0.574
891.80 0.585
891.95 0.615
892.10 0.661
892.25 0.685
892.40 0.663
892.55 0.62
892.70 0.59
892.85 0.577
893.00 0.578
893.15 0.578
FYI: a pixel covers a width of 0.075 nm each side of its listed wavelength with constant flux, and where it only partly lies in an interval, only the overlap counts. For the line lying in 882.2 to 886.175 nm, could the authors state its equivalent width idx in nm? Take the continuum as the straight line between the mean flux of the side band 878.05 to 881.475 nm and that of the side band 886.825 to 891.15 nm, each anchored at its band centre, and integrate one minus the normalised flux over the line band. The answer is 0.41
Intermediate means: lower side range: 0.578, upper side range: 0.563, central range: 0.512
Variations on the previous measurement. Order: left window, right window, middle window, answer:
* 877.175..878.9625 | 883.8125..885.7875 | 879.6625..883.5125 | -0.10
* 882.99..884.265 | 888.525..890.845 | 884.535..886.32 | 0.04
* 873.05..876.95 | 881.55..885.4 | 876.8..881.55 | -0.41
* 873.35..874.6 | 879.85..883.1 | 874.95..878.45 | 0.28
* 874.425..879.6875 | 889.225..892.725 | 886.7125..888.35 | 0.05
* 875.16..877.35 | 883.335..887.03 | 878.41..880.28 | -0.43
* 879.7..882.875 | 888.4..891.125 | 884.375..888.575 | 0.23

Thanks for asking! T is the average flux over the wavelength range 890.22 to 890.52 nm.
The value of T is 0.56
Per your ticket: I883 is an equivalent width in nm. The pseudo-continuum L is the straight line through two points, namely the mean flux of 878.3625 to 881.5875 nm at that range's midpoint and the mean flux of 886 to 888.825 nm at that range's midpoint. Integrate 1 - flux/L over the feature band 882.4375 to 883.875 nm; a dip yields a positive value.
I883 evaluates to 0.132 nm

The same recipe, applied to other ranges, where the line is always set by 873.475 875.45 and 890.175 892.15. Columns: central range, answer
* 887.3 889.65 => 0.017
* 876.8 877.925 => 0.152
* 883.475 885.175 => 0.138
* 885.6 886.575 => 0.130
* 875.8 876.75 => 0.229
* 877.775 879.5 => -0.058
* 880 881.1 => -0.031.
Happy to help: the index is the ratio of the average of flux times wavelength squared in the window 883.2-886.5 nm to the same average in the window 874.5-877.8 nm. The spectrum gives 1.1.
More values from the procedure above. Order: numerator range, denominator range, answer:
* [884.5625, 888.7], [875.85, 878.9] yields 1.15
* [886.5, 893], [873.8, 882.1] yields 1.11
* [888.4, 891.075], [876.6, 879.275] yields 1.14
